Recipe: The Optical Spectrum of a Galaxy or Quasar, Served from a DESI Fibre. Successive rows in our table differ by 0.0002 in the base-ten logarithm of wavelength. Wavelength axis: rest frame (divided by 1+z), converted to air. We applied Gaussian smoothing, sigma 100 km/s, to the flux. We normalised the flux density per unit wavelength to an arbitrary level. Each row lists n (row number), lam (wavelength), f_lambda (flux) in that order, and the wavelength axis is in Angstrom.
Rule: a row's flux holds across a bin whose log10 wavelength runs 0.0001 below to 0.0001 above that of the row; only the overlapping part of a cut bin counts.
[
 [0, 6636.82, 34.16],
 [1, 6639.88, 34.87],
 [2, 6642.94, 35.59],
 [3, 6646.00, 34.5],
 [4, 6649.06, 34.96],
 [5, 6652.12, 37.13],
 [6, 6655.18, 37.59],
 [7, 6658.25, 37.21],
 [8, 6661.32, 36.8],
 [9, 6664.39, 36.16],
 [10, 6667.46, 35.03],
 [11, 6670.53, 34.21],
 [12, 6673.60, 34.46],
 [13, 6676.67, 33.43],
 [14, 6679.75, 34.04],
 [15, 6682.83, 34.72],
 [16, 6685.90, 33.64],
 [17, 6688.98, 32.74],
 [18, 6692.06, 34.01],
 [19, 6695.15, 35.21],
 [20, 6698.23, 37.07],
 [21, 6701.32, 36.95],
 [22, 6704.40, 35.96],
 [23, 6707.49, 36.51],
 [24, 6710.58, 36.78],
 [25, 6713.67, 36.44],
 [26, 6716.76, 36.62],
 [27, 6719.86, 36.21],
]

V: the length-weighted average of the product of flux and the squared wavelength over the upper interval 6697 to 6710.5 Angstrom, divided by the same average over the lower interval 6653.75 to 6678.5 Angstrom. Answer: 1.04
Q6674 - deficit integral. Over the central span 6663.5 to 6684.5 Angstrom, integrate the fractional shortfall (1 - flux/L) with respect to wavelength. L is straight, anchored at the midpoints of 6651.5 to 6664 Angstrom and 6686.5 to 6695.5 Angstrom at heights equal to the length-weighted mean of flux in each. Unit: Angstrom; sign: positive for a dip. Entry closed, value 0.6 Angstrom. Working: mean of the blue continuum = 37.1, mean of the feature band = 34.5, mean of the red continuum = 33.8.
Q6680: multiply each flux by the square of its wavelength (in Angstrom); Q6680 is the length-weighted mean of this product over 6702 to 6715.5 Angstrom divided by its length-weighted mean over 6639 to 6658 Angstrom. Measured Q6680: 1.0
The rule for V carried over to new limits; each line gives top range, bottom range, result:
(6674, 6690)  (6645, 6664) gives 0.94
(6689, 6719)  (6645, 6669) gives 1.01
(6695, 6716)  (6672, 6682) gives 1.08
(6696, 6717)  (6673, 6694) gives 1.09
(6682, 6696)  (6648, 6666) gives 0.94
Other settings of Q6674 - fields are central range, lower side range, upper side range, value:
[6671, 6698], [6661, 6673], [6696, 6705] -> 1.4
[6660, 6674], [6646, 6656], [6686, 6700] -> 0.1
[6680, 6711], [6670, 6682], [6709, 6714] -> 0.2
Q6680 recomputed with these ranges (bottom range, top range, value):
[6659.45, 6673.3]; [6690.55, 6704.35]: 1.02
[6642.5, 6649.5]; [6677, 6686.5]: 0.99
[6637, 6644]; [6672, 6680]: 0.98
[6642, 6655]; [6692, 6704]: 1.02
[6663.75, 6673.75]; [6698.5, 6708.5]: 1.06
